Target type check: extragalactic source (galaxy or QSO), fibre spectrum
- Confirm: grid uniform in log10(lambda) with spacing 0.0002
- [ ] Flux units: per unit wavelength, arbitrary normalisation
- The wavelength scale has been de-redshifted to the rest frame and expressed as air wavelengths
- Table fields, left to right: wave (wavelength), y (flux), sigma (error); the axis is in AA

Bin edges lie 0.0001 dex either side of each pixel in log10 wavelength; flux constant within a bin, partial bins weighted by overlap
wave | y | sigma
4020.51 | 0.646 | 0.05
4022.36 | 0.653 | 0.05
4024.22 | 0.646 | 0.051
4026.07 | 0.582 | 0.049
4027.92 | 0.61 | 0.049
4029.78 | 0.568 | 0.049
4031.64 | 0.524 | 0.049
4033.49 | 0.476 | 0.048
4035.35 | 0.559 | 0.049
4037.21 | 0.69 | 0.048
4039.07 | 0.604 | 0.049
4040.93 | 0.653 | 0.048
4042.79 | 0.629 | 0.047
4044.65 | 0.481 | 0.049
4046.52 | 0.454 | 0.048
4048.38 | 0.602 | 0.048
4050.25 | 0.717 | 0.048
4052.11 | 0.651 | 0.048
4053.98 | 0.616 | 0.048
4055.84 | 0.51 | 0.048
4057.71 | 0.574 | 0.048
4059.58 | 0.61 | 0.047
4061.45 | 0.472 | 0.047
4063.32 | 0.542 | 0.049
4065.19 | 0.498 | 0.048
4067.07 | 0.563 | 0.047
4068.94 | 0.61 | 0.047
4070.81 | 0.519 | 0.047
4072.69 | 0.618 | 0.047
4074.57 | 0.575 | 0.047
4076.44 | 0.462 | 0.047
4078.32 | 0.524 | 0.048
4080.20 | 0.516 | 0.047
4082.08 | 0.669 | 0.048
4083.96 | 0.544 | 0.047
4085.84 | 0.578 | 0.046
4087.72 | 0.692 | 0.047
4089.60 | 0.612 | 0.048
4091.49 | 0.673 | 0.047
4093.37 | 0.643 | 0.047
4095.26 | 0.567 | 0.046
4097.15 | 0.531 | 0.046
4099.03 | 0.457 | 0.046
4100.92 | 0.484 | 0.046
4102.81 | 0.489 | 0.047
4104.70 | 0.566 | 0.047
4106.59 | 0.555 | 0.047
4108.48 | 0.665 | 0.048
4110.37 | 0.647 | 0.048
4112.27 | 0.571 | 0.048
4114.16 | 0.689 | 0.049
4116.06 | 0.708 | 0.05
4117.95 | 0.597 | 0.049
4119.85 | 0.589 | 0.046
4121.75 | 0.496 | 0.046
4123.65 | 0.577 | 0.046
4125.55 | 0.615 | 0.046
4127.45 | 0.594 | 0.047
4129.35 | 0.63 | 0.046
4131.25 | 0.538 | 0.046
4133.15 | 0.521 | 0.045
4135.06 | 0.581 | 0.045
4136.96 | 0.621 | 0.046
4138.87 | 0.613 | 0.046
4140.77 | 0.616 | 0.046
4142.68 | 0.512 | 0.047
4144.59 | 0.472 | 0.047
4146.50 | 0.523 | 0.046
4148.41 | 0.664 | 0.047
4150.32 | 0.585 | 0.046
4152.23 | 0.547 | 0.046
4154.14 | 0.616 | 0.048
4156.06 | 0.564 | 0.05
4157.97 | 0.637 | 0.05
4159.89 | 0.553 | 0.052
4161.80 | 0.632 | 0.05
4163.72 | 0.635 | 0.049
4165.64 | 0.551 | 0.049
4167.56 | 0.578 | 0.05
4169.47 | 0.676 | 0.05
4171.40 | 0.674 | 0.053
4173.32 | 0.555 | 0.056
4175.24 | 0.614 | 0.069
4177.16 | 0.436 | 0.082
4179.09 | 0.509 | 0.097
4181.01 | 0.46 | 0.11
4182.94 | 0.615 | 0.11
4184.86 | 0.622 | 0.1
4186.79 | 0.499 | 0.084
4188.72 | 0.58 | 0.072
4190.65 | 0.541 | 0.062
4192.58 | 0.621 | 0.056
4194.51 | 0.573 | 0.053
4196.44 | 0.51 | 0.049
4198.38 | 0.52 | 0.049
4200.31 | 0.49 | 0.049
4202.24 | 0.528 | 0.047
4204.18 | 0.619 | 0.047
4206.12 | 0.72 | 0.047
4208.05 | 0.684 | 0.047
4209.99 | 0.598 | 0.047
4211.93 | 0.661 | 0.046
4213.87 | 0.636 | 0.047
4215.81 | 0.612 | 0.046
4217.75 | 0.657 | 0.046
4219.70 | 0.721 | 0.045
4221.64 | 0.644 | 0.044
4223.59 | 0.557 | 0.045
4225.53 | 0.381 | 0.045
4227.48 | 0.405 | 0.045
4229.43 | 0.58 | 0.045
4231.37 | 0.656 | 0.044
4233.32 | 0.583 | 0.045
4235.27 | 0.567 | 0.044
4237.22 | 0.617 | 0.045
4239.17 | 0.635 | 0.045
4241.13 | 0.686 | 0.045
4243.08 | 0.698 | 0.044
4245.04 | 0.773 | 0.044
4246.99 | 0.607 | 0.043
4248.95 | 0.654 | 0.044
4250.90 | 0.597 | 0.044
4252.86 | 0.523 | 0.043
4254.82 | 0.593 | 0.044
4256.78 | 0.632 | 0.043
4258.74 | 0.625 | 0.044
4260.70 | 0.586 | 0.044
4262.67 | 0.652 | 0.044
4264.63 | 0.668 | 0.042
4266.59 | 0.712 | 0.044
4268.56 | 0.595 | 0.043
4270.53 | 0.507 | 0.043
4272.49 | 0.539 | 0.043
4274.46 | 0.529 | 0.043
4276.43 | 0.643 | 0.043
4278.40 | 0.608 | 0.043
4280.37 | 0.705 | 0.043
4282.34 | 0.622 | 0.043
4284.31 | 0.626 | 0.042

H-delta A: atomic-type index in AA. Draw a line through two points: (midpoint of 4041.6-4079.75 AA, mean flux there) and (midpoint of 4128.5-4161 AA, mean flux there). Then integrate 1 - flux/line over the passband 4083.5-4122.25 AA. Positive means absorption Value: -1.43 AA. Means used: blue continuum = 0.561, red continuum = 0.576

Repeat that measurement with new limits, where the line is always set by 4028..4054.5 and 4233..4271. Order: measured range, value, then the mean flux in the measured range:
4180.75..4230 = 3.1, 0.58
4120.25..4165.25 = 2.0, 0.58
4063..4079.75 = 1.4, 0.545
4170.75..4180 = 0.9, 0.554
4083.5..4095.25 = -0.5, 0.622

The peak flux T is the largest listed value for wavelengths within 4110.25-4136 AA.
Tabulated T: 0.708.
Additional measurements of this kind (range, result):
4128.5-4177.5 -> 0.676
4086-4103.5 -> 0.692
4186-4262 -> 0.773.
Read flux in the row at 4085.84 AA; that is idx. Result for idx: 0.578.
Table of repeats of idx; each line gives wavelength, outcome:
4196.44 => 0.51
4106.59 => 0.555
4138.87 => 0.613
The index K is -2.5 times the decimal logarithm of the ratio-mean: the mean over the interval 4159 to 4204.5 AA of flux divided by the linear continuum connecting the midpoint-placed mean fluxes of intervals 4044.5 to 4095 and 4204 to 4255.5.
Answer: 0.07 mag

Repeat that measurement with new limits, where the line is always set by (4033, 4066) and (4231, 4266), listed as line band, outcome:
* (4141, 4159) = 0.062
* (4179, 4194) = 0.101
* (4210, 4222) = -0.049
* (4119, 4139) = 0.037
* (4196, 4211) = 0.058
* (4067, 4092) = 0.005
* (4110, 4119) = -0.083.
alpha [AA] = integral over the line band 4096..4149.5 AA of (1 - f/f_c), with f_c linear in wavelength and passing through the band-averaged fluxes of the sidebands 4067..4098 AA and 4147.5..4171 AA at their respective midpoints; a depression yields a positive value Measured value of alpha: 1.7 AA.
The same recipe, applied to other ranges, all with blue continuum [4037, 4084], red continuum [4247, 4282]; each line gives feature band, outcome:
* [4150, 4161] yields 0.1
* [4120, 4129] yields 0.1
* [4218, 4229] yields 0.9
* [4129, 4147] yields 0.8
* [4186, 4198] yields 0.9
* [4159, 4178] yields 0.0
